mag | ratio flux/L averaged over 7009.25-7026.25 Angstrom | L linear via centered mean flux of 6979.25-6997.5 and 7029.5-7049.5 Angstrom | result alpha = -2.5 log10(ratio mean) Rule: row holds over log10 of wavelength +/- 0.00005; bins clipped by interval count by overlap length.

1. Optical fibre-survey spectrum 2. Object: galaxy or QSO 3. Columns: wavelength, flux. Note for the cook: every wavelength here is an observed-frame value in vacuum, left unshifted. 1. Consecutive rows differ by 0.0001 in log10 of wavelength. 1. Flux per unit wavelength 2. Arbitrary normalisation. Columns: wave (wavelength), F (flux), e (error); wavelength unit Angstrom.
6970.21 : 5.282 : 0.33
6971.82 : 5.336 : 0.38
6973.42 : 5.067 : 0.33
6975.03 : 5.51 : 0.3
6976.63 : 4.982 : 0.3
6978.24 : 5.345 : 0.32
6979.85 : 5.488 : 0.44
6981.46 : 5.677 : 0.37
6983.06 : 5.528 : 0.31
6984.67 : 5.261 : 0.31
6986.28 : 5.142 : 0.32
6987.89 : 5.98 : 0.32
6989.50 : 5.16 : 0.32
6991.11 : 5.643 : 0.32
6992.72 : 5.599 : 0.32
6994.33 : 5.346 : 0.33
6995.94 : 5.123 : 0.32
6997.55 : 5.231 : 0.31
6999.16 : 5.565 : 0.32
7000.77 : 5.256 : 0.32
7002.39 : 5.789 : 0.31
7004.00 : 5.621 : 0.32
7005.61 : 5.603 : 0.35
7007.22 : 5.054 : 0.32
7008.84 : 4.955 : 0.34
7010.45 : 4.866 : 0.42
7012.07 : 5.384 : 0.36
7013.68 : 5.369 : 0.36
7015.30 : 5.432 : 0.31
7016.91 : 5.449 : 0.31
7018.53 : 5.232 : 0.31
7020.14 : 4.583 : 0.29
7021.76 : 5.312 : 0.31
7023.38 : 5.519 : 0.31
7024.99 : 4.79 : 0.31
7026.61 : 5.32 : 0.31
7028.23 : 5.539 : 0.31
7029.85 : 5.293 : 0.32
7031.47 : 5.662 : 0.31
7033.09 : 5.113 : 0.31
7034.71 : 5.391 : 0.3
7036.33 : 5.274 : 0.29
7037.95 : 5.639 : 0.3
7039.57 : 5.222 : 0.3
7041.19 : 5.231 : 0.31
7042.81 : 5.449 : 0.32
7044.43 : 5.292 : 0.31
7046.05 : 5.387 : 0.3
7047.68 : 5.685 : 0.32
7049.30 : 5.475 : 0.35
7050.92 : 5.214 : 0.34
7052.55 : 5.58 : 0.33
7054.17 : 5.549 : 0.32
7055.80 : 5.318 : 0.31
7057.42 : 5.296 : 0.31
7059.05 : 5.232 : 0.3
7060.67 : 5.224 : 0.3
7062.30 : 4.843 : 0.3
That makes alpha 0.05 mag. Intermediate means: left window 5.44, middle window 5.19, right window 5.39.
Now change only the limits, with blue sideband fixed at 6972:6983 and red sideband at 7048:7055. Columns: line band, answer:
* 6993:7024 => 0.02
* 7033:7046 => 0.02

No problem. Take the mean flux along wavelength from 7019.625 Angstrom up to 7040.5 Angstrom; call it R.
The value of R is 5.29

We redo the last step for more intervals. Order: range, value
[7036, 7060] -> 5.39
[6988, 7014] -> 5.36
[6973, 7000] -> 5.4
